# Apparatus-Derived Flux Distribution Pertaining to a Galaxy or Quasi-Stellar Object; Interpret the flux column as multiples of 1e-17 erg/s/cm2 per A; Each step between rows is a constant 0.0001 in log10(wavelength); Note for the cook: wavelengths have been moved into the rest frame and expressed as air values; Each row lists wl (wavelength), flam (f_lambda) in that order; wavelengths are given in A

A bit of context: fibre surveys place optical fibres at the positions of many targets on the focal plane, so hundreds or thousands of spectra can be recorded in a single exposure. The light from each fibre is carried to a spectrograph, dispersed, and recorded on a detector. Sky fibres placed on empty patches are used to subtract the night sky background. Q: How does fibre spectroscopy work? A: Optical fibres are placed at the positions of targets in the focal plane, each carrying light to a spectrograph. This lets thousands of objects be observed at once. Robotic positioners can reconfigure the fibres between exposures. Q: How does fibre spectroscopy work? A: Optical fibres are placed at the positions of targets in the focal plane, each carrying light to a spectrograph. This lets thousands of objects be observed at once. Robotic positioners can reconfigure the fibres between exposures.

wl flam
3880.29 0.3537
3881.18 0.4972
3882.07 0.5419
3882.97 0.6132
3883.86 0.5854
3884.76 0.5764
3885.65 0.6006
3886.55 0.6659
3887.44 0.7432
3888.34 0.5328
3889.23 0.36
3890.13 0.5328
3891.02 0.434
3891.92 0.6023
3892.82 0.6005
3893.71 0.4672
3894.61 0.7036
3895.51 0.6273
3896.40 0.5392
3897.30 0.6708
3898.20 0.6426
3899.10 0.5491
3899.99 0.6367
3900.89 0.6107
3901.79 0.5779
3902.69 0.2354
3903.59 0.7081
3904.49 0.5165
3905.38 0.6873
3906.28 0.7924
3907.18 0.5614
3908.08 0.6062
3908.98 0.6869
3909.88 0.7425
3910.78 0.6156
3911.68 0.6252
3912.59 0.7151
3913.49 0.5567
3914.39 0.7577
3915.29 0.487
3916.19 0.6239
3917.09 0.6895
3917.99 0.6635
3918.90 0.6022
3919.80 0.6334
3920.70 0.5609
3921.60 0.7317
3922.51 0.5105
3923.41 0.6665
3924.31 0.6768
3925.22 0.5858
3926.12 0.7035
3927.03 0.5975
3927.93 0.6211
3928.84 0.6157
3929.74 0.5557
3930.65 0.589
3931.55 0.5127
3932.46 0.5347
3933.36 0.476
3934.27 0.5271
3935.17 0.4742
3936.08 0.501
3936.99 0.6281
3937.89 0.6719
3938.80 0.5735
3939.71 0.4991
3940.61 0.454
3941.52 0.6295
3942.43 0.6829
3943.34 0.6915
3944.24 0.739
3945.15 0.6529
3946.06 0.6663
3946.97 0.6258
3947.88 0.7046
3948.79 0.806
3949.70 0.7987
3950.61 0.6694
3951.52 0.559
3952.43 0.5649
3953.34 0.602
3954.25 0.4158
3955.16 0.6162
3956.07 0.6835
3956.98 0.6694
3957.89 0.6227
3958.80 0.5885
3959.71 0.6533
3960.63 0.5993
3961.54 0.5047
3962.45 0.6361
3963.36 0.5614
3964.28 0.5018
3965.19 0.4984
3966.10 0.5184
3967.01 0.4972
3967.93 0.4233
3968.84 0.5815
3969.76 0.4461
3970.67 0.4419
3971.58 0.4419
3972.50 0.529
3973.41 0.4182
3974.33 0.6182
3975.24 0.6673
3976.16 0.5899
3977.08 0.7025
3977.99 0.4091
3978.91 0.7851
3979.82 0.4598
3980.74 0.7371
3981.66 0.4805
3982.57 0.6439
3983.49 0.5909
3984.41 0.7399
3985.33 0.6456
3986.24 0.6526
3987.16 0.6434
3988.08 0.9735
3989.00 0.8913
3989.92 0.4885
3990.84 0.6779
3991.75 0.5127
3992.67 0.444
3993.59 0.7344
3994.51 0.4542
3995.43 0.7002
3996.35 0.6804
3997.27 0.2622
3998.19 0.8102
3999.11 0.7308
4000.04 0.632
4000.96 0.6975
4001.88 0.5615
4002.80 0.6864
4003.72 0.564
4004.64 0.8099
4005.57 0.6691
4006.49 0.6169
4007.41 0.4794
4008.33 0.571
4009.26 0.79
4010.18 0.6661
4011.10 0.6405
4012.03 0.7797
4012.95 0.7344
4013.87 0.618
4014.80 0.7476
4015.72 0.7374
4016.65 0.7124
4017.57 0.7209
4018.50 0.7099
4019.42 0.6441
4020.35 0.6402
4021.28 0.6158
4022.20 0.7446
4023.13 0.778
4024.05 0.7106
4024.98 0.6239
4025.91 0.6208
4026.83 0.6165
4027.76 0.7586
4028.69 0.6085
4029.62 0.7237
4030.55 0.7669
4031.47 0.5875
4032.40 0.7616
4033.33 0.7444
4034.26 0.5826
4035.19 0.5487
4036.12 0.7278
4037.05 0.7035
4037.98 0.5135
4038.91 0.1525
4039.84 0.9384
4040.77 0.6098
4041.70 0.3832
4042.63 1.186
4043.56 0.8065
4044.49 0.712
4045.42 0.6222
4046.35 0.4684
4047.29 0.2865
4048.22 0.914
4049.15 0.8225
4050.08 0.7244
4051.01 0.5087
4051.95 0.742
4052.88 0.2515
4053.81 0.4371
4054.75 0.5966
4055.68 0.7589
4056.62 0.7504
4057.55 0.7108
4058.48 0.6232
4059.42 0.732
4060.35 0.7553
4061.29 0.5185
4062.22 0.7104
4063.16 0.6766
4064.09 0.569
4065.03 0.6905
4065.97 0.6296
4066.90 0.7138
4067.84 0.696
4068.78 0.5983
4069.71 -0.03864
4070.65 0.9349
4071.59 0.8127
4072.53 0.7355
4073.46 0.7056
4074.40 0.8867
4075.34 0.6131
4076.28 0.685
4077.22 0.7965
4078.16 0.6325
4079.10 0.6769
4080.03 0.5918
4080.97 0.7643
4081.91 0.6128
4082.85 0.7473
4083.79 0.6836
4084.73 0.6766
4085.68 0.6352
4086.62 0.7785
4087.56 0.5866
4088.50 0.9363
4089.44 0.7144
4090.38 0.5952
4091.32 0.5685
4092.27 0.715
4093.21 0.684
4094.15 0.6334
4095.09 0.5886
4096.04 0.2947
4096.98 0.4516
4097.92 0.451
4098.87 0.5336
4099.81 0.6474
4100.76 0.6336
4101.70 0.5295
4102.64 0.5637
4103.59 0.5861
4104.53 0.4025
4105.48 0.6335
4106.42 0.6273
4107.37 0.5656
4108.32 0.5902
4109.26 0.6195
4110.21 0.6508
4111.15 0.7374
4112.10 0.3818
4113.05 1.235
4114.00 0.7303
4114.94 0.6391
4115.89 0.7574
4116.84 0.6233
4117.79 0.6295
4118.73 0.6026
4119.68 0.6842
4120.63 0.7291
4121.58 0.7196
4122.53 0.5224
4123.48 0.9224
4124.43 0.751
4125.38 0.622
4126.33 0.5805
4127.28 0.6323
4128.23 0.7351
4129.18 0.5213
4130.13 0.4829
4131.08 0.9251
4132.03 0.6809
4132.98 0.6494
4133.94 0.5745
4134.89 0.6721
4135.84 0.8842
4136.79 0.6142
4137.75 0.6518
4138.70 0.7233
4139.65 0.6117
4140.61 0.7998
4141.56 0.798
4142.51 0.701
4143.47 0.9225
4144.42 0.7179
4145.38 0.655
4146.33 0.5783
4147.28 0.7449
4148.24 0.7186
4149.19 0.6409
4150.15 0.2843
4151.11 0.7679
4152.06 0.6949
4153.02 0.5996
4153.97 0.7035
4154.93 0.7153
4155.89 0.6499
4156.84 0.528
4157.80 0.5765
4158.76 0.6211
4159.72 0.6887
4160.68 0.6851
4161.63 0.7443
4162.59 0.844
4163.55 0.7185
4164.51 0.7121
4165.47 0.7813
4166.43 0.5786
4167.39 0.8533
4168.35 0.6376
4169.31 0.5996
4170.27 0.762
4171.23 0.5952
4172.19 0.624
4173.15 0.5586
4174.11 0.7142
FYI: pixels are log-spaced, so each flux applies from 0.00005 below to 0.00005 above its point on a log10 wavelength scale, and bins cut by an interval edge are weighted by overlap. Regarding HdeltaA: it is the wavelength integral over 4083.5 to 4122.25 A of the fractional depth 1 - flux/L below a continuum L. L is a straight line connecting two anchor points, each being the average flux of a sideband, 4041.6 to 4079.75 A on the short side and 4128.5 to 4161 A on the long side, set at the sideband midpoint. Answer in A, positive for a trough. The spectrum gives 1.8 A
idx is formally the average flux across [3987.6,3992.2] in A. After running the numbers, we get 0.709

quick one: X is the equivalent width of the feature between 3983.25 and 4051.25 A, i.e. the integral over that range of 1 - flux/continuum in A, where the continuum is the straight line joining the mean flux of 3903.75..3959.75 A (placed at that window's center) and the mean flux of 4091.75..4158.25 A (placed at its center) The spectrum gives -3.1 A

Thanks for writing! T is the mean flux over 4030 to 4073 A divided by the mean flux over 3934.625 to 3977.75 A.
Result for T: 1.1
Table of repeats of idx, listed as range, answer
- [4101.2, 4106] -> 0.546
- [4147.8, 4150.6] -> 0.548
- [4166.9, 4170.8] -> 0.711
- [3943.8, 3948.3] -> 0.676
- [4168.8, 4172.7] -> 0.645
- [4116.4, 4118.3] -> 0.628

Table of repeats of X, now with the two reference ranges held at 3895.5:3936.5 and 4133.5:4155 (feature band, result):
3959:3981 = 2.60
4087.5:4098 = 0.93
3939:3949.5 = -0.64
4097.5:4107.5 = 1.63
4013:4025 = -1.04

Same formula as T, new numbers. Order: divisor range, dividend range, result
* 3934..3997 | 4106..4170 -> 1.13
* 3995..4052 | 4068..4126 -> 0.98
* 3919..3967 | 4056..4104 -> 1.08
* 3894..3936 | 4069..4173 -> 1.09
